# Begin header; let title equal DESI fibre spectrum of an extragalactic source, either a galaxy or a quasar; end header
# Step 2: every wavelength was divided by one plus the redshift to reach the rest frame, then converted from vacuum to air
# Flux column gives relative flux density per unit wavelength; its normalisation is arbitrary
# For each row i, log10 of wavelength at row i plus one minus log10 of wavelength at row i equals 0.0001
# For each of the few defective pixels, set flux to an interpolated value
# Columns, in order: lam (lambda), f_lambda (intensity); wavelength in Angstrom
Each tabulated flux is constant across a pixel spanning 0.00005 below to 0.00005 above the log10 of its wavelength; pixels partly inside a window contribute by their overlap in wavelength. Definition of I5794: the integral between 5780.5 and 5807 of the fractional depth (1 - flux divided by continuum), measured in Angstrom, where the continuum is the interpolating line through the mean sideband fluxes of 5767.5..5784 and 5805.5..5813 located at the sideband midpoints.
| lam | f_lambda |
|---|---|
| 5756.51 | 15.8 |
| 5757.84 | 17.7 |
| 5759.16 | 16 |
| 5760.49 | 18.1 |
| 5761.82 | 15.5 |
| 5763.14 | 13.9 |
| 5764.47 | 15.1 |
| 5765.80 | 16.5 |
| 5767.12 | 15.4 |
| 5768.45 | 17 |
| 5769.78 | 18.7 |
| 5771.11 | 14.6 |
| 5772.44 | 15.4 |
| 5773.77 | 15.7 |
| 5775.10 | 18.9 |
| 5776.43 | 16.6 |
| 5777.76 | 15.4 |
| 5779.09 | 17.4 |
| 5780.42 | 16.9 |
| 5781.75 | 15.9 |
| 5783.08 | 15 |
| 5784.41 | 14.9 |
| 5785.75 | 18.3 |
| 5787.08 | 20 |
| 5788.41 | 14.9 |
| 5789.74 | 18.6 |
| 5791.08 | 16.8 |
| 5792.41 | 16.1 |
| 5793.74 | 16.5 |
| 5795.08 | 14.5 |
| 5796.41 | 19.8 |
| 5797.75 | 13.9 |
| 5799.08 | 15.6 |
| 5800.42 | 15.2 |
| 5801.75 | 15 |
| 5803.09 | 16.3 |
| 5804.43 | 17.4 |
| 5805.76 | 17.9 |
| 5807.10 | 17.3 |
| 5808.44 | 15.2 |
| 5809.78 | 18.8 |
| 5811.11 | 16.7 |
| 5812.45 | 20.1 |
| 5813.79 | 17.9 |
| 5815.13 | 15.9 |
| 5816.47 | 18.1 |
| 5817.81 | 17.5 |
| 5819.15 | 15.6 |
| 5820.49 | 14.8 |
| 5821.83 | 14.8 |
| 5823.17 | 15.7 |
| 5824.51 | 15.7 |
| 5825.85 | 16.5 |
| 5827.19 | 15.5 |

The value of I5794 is 0.9 Angstrom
